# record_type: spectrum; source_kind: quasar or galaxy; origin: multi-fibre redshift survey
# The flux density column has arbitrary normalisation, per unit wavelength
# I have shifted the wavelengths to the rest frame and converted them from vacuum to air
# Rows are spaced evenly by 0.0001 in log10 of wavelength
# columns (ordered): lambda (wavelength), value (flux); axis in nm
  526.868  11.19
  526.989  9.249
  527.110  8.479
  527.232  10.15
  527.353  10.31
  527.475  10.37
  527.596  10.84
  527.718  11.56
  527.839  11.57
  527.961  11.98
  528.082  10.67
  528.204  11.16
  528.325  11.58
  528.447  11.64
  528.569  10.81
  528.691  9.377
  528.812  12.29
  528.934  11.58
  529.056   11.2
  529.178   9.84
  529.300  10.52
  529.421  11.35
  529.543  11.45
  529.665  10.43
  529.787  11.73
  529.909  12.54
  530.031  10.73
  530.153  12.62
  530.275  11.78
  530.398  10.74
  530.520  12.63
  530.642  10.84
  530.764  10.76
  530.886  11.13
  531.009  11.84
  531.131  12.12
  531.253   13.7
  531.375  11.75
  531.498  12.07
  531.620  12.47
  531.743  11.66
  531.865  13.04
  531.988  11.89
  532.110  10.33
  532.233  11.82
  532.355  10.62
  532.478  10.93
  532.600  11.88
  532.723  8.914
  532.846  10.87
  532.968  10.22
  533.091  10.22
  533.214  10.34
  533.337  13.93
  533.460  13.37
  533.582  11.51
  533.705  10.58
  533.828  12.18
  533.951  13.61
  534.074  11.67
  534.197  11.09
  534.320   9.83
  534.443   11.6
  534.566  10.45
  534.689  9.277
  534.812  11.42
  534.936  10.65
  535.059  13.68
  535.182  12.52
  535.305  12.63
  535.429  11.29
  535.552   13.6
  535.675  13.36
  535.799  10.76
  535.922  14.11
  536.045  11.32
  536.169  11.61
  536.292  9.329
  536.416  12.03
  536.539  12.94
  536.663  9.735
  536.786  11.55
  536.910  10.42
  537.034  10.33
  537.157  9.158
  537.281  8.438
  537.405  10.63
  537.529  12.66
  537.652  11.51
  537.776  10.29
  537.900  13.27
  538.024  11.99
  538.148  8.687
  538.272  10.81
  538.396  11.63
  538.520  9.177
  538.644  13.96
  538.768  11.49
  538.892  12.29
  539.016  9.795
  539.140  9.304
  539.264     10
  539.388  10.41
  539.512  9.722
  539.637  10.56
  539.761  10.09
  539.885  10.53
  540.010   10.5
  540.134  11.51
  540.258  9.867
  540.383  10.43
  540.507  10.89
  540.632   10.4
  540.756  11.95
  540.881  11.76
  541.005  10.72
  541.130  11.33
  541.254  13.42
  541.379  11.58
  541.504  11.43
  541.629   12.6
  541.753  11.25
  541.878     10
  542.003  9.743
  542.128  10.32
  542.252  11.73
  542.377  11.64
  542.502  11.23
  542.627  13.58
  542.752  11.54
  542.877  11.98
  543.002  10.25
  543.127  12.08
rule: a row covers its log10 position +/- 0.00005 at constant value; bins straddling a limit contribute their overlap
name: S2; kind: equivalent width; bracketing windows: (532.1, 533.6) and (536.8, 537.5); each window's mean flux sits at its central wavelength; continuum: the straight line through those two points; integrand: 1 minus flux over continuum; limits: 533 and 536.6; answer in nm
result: -0.37 nm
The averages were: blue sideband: 11.2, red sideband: 10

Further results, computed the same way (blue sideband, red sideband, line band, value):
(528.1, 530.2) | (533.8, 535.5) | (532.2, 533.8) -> 0.04 nm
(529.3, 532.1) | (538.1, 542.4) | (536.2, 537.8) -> 0.07 nm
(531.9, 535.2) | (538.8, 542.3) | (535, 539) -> -0.13 nm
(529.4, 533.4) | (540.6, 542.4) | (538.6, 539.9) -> 0.08 nm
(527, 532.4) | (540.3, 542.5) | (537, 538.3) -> 0.06 nm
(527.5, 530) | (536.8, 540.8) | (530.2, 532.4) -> -0.13 nm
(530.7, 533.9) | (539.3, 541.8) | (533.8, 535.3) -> -0.02 nm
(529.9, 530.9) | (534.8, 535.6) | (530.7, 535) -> 0.17 nm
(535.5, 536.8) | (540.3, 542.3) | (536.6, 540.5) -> 0.30 nm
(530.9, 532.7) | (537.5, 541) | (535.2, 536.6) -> -0.10 nm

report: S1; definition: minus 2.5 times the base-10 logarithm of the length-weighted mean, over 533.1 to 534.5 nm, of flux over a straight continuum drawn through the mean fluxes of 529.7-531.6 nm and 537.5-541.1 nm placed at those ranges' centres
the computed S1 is -0.02 mag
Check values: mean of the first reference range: 11.8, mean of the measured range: 11.7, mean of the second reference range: 10.9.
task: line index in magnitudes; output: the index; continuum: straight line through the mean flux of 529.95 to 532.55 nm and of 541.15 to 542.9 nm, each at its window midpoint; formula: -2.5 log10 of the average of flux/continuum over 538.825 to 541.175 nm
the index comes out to 0.09 mag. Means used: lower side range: 11.7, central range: 10.6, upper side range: 11.6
